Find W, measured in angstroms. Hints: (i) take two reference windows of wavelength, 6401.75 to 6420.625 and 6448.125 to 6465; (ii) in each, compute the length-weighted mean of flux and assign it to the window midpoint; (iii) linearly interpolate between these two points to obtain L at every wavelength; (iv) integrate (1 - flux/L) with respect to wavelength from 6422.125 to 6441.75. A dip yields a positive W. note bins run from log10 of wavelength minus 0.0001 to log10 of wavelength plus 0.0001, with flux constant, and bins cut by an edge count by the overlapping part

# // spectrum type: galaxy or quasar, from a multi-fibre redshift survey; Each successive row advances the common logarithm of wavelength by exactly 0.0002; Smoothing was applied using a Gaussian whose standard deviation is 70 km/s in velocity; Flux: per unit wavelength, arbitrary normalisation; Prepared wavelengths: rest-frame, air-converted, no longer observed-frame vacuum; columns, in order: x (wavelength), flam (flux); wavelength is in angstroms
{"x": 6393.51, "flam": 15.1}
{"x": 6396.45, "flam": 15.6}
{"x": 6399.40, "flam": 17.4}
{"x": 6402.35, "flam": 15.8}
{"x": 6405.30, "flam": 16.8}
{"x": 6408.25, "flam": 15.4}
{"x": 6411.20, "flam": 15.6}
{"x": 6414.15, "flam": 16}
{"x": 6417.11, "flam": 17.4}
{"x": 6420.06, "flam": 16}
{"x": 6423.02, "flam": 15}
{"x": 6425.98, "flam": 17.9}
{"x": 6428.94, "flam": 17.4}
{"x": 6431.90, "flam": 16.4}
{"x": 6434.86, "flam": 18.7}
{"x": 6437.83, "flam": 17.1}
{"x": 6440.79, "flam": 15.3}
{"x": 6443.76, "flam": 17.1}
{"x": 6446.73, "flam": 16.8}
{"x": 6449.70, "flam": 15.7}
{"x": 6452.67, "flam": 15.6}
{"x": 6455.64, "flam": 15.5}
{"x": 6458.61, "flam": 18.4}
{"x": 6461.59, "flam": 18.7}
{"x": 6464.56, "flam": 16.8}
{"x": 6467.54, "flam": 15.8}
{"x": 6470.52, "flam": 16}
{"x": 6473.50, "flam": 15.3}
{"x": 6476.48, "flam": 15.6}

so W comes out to -0.6 angstroms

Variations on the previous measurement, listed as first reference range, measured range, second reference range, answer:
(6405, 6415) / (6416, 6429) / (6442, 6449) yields -0.39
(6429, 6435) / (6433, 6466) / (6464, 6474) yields -0.46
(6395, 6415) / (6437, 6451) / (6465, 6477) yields -0.41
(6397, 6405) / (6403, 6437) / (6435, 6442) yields 0.04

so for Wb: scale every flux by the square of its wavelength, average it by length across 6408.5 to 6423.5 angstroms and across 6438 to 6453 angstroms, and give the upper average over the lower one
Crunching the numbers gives 1.02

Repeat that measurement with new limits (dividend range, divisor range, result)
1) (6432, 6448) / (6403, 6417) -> 1.06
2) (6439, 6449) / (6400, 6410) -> 1.03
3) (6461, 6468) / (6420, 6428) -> 1.05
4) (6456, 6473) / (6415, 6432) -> 1.03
